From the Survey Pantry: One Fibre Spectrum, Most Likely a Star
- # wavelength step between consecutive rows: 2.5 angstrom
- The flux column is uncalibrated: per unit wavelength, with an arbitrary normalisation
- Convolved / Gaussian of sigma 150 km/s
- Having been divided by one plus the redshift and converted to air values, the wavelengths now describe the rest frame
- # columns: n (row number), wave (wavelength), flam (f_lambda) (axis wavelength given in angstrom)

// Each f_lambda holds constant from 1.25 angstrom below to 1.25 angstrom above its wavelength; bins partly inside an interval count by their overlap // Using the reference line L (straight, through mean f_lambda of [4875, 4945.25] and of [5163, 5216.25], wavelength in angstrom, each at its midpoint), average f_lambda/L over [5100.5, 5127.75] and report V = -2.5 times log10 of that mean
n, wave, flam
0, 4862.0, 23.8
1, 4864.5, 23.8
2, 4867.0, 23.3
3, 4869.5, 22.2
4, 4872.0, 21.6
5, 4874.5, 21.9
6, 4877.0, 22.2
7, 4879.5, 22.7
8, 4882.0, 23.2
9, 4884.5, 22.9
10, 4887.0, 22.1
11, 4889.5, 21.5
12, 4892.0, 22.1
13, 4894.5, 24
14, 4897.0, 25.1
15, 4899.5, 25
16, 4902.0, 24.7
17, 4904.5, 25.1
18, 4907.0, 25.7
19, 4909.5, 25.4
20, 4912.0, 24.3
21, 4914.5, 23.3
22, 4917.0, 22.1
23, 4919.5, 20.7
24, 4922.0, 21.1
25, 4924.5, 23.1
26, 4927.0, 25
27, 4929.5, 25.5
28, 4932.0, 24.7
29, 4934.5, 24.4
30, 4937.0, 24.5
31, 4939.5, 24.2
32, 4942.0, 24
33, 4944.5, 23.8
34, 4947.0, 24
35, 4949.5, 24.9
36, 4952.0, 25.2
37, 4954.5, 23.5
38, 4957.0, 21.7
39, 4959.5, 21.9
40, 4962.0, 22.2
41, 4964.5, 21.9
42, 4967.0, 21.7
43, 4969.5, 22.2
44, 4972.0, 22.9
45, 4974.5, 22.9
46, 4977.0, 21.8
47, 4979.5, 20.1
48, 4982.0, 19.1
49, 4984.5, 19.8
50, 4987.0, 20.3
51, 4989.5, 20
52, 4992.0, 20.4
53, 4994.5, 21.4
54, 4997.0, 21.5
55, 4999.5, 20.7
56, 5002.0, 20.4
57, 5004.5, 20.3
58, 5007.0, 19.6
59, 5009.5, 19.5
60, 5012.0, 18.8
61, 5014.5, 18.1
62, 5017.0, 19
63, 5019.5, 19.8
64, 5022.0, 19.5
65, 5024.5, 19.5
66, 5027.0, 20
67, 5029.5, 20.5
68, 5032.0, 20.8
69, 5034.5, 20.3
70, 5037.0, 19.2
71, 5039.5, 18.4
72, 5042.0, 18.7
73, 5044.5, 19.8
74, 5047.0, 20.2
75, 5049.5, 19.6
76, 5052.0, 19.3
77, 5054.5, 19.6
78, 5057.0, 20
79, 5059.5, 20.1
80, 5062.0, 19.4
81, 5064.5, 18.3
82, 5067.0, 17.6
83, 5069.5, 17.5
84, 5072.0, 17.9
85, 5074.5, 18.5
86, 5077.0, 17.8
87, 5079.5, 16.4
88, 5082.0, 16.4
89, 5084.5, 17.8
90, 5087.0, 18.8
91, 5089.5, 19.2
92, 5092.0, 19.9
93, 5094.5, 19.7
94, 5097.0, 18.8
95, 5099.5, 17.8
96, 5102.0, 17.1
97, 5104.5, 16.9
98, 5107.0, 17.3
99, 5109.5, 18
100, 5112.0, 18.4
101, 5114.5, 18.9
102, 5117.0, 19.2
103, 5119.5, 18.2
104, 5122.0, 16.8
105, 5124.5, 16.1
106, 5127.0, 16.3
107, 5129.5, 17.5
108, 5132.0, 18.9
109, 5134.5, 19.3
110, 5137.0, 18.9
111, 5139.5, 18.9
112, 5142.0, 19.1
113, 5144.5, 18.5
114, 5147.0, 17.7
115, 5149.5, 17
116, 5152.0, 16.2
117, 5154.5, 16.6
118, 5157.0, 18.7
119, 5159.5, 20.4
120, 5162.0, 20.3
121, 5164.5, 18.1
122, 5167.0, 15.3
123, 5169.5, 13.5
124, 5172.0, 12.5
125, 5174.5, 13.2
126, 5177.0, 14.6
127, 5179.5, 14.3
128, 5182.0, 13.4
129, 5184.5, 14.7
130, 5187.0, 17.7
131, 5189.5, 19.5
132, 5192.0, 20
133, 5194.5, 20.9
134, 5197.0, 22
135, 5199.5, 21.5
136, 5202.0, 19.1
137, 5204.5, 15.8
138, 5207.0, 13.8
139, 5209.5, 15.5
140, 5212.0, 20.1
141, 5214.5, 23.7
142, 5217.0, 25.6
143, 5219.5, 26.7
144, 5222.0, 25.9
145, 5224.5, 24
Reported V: 0.080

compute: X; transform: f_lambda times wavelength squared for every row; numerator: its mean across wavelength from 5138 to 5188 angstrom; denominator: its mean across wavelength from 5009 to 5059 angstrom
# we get 0.89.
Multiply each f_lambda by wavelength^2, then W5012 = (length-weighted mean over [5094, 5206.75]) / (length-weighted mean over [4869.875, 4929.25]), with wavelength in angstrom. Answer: 0.8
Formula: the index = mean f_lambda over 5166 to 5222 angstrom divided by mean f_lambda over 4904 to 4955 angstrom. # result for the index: 0.75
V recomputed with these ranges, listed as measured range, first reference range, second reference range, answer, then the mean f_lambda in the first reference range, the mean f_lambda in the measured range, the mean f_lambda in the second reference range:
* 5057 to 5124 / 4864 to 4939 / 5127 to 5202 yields 0.06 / 23.4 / 18.2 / 17.6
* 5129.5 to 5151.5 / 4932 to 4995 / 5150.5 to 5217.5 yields 0.01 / 22.4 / 18.4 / 17.6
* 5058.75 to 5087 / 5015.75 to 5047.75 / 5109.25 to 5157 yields 0.06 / 19.7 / 18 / 17.9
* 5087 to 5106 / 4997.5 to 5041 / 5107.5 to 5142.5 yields 0.00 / 19.7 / 18.5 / 18.1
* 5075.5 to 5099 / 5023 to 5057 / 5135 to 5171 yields 0.03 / 19.7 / 18.3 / 17.8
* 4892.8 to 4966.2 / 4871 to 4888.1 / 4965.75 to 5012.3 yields -0.10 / 22.4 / 23.8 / 20.7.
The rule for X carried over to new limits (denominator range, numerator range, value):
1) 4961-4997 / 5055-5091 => 0.90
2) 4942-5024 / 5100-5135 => 0.88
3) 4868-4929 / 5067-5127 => 0.84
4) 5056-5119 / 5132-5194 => 0.96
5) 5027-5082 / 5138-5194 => 0.93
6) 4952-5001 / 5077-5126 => 0.88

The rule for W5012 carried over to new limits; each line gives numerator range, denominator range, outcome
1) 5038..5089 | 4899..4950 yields 0.82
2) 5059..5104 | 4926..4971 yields 0.81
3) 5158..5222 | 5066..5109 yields 1.06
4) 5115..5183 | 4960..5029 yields 0.88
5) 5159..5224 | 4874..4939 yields 0.88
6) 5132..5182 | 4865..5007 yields 0.82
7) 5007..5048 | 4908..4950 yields 0.85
